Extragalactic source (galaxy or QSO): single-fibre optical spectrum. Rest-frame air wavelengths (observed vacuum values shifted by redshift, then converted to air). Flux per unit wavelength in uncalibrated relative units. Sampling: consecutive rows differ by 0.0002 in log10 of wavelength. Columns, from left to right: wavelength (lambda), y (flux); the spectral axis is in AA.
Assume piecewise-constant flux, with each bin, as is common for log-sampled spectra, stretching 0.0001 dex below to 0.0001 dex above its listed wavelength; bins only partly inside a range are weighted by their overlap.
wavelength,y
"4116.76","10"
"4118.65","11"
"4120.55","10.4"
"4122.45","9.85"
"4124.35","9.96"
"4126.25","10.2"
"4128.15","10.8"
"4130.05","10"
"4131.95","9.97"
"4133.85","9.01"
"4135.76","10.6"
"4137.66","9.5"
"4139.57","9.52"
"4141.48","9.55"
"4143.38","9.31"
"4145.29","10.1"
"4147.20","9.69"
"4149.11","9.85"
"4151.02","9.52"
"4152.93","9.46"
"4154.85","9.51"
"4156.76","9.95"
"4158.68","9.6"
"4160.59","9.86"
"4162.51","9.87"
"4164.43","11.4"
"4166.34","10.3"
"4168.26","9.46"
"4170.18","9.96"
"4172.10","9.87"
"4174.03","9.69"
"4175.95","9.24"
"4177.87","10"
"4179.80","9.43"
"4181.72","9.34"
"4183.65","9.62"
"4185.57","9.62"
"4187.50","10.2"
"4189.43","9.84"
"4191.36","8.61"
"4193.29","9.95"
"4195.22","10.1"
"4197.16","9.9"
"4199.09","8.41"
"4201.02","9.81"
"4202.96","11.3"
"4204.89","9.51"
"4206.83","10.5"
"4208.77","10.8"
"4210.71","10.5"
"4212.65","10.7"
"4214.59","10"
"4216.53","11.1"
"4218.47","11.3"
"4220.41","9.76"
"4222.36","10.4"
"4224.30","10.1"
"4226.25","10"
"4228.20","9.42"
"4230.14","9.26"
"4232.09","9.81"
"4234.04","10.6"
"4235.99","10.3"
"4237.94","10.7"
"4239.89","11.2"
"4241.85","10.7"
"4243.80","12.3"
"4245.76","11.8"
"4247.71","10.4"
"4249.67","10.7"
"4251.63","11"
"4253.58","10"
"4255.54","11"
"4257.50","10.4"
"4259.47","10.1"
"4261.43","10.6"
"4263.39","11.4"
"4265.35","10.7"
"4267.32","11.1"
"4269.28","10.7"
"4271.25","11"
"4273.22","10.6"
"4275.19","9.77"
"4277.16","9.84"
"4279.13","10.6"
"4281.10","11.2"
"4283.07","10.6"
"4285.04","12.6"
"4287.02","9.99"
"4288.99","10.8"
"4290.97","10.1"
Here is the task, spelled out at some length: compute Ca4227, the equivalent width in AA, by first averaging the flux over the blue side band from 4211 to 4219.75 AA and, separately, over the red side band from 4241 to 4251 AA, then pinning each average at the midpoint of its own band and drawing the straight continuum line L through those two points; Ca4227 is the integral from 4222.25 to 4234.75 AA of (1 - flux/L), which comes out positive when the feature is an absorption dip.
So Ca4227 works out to 1.2 AA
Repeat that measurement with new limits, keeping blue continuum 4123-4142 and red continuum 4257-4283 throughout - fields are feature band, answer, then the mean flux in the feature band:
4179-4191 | 0.7 AA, 9.63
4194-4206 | 0.5 AA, 9.85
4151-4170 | 0.3 AA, 9.91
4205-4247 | -0.5 AA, 10.5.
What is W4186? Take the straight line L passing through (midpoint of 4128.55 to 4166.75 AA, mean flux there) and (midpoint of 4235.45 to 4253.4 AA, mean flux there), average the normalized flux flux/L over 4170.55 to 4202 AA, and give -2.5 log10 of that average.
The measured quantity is 0.075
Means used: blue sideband 9.84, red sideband 11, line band 9.61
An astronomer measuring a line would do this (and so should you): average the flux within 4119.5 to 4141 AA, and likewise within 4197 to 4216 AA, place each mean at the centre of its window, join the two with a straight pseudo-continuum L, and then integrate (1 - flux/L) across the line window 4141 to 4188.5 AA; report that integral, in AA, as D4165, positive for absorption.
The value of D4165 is 1.4 AA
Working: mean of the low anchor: 9.97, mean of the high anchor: 10.2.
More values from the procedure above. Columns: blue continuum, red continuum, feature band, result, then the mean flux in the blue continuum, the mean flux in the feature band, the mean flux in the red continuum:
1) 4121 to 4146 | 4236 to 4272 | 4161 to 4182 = 0.6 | 9.88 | 9.89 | 10.9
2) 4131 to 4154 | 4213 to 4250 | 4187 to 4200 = 0.8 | 9.67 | 9.55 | 10.5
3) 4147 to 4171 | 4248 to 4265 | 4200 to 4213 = -0.2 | 9.89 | 10.4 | 10.6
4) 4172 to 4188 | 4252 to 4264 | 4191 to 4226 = -0.7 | 9.64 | 10.2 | 10.6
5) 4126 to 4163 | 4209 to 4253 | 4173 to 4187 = 0.7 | 9.79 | 9.58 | 10.5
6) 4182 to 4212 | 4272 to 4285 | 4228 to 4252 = -0.9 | 9.91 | 10.7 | 10.6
